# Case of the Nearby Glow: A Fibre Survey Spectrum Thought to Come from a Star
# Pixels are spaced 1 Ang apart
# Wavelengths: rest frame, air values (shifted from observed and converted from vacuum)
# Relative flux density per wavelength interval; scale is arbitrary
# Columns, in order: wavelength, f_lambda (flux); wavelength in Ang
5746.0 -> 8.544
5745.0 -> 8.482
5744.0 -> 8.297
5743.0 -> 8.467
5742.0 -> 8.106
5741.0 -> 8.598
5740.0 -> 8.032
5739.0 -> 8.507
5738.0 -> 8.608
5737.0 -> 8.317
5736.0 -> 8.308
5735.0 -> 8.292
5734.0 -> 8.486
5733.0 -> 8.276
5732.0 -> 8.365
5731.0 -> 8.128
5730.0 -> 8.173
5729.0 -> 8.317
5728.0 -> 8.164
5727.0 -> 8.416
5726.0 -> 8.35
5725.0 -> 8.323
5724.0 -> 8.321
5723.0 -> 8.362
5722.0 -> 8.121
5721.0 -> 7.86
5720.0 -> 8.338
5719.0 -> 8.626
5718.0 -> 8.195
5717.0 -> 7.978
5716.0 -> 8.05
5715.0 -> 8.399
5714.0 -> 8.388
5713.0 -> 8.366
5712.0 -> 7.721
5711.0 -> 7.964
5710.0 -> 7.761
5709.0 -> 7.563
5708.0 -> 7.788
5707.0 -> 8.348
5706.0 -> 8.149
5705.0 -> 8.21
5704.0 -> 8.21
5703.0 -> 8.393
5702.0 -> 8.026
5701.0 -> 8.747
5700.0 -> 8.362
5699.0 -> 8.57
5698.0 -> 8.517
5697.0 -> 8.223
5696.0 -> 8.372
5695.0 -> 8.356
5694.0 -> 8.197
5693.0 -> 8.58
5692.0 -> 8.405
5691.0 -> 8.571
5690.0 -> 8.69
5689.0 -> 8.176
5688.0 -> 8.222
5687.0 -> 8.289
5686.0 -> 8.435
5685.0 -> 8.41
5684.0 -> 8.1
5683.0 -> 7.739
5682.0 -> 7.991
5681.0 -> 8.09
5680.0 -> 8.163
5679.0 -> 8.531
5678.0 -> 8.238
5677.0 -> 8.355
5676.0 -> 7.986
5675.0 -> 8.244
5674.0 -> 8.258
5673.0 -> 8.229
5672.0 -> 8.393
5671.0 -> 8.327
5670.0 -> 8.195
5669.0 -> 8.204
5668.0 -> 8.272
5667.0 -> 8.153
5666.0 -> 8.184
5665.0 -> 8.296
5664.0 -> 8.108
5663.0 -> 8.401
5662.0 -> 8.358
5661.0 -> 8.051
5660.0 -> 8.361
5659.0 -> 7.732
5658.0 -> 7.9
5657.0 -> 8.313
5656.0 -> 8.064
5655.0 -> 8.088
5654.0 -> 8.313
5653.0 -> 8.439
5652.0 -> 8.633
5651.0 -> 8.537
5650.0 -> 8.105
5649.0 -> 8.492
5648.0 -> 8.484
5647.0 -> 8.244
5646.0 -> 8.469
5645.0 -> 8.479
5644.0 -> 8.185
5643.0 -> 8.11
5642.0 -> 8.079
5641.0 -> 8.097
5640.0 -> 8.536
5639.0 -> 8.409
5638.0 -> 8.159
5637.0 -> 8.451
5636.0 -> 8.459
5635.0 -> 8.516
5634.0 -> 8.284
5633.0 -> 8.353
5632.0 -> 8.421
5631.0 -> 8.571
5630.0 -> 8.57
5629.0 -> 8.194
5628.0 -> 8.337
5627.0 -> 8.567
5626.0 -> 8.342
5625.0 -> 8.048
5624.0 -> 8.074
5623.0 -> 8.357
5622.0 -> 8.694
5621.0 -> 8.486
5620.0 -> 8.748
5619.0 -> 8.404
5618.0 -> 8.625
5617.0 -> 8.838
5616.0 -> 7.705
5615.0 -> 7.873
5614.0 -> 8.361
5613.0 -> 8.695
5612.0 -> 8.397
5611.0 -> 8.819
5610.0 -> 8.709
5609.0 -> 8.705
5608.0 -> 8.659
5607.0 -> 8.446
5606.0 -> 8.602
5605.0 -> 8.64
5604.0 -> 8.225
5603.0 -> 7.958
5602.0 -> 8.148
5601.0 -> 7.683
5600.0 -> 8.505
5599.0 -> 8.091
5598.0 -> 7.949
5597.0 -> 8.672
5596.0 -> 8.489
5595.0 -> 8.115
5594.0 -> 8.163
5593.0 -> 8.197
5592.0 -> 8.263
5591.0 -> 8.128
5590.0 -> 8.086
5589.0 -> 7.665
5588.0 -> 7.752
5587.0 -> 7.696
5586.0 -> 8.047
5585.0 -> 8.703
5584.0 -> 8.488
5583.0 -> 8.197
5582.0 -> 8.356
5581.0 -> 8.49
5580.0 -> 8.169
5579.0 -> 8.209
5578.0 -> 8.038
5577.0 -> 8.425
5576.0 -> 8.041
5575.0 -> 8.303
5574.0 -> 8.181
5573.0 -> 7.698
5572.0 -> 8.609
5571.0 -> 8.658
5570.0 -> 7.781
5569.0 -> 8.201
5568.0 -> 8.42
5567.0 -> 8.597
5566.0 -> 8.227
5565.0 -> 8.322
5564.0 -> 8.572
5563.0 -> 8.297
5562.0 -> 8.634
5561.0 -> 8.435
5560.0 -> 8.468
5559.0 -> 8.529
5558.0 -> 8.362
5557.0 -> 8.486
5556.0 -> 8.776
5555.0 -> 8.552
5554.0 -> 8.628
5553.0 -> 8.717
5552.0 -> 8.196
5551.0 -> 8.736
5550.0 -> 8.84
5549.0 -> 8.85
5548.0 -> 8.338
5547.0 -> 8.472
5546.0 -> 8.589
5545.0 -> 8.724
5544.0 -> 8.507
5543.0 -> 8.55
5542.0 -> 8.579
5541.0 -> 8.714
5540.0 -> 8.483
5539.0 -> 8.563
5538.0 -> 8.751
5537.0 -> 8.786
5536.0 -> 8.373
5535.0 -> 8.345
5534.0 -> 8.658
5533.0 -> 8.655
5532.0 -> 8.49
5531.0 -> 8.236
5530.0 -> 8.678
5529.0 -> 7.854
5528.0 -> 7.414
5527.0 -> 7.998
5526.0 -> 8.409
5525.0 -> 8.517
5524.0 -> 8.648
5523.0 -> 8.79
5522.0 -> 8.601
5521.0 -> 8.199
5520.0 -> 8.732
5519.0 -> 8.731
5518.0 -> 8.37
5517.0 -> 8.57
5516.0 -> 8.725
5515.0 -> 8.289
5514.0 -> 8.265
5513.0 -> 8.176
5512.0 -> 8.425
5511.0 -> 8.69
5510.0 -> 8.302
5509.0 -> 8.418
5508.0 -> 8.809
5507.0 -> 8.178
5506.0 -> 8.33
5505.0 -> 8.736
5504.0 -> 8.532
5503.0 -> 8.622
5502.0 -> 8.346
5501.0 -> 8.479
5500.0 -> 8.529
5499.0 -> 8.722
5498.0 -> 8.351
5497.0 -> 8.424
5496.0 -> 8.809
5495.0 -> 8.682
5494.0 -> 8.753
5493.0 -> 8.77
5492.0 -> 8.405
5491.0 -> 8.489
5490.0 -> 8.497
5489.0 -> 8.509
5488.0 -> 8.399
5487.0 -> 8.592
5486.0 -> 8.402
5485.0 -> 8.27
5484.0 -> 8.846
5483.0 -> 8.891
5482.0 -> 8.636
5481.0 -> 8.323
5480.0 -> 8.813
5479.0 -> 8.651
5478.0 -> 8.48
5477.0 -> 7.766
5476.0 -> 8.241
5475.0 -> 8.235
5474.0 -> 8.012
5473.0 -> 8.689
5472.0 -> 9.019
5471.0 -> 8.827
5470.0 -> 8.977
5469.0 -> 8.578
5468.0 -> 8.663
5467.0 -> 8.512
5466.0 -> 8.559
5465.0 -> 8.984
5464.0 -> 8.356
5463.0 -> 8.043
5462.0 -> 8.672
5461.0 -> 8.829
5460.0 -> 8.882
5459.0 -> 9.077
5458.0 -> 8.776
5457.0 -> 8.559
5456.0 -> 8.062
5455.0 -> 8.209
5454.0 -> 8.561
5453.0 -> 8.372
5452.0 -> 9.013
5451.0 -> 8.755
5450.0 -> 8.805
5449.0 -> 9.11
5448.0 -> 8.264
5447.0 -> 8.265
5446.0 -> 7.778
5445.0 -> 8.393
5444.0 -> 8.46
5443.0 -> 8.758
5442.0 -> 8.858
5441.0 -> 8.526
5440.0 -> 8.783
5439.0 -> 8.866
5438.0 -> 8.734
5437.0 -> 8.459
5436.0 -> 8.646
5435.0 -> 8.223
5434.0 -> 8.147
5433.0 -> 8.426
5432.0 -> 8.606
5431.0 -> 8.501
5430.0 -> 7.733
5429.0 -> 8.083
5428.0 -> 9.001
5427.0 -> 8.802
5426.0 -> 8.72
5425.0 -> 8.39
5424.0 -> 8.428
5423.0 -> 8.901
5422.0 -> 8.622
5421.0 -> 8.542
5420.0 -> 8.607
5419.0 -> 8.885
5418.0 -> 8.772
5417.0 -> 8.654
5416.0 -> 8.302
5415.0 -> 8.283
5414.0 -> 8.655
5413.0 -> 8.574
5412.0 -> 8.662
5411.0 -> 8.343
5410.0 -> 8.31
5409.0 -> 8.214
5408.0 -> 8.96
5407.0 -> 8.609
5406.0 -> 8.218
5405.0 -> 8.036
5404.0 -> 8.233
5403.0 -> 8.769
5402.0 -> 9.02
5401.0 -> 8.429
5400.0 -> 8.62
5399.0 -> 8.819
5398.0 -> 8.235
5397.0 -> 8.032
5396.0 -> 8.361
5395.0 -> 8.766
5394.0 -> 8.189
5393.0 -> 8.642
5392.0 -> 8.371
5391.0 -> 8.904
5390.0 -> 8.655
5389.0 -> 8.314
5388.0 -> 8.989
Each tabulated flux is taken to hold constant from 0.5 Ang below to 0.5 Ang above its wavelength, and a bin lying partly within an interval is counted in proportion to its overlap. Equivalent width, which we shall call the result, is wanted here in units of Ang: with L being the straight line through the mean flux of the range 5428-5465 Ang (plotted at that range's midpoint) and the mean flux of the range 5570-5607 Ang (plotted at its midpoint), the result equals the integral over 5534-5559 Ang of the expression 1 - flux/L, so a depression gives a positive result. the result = -0.8 Ang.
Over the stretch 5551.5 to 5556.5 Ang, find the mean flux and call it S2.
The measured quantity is 8.57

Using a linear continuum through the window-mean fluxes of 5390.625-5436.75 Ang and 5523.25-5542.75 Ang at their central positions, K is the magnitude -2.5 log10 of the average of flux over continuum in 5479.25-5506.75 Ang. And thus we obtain -0.01 mag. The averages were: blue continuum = 8.5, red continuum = 8.44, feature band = 8.56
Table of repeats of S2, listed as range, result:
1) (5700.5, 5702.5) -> 8.39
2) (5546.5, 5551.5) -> 8.65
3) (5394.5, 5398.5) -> 8.35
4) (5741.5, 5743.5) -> 8.29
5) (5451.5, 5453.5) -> 8.69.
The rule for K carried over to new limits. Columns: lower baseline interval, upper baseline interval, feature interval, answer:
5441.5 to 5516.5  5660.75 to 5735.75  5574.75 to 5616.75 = 0.02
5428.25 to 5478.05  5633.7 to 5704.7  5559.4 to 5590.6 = 0.02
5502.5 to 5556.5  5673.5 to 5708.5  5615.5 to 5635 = 0.00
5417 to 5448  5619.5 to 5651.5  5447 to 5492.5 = -0.01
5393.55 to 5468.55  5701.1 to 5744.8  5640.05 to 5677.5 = 0.01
